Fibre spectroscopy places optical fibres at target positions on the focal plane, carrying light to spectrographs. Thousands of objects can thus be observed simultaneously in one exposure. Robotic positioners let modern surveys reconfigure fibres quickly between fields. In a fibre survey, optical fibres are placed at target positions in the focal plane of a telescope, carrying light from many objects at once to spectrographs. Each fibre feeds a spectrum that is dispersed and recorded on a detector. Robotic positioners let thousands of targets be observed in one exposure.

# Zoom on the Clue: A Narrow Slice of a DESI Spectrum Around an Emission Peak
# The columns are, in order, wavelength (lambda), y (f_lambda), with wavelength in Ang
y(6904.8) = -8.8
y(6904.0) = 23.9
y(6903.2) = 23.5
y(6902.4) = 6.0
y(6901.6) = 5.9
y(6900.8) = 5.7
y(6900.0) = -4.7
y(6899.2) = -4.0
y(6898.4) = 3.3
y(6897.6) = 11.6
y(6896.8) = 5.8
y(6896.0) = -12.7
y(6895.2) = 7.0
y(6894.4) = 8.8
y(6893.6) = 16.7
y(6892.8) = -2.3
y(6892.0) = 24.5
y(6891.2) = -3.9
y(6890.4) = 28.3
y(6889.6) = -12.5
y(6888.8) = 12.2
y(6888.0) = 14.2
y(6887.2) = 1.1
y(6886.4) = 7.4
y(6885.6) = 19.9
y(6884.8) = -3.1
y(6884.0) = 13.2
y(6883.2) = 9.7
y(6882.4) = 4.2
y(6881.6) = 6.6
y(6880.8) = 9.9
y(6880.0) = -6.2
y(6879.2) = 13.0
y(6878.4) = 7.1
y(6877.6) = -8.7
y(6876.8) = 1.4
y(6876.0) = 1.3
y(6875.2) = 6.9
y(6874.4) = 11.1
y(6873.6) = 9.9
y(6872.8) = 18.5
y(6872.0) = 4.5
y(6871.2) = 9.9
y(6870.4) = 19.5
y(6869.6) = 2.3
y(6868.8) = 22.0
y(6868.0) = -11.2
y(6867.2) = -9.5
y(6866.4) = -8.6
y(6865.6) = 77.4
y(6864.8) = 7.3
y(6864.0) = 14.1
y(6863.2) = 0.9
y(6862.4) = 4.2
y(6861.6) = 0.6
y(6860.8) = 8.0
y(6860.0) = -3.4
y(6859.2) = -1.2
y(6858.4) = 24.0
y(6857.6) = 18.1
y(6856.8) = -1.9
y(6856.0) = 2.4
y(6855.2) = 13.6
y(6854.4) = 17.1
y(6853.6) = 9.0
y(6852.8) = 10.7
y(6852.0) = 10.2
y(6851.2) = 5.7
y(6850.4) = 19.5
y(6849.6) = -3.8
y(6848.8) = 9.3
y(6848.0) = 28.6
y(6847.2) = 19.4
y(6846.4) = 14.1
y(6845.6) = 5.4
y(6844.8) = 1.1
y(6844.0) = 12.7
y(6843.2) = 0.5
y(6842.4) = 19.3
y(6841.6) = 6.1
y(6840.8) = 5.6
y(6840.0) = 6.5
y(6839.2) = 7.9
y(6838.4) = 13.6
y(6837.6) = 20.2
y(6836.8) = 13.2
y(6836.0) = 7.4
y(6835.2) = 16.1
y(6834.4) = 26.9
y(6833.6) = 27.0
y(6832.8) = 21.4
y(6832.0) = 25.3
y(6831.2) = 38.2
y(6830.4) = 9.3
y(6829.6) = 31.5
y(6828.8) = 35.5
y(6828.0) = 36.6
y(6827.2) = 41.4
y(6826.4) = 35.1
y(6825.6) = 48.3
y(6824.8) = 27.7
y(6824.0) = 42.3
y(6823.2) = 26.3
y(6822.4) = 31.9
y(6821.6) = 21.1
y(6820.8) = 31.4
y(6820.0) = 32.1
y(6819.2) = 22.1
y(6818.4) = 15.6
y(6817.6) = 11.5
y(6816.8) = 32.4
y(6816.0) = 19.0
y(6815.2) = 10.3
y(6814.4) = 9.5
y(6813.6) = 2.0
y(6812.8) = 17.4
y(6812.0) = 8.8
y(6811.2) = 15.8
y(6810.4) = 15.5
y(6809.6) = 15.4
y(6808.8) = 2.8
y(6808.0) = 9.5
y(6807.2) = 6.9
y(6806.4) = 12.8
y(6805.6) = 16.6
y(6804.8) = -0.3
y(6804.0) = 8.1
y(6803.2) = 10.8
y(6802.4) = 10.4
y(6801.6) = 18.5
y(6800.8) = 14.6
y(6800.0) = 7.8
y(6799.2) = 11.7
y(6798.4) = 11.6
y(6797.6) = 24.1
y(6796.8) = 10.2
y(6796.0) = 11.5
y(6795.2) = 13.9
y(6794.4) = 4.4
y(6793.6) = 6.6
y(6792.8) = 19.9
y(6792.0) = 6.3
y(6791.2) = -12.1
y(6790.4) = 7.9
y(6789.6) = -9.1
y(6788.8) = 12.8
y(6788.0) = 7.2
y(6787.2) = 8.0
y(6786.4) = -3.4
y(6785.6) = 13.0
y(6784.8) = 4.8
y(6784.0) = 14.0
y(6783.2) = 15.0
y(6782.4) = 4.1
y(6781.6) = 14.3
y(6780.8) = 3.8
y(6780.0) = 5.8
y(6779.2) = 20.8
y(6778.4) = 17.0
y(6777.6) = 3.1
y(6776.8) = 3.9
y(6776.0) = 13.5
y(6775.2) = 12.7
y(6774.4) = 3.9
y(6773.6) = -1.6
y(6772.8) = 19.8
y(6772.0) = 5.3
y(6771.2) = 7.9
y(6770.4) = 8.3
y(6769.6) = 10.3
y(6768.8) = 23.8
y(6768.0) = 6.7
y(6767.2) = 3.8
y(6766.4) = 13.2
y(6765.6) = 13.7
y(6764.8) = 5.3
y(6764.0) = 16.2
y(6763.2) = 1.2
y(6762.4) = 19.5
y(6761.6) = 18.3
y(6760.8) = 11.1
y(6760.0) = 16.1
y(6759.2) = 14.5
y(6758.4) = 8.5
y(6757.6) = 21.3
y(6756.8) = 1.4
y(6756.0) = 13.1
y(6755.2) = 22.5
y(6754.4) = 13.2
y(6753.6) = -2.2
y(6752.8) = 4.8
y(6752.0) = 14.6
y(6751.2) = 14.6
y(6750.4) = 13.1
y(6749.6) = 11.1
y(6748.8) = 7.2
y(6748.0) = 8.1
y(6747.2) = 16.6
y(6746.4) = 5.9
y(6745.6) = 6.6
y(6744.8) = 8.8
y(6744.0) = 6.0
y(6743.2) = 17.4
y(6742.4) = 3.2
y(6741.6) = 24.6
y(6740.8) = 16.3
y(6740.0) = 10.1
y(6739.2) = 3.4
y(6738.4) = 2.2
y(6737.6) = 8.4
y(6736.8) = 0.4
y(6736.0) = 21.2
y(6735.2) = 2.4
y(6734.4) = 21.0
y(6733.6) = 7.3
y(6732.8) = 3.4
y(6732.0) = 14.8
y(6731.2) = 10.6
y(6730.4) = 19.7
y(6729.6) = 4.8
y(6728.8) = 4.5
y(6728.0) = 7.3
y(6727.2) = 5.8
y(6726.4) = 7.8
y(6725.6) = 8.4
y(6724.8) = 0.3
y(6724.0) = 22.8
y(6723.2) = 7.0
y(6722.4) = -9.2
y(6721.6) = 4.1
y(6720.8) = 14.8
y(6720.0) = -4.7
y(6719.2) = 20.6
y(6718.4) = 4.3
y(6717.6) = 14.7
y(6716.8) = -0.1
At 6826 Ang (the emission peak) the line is [O II] 3727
